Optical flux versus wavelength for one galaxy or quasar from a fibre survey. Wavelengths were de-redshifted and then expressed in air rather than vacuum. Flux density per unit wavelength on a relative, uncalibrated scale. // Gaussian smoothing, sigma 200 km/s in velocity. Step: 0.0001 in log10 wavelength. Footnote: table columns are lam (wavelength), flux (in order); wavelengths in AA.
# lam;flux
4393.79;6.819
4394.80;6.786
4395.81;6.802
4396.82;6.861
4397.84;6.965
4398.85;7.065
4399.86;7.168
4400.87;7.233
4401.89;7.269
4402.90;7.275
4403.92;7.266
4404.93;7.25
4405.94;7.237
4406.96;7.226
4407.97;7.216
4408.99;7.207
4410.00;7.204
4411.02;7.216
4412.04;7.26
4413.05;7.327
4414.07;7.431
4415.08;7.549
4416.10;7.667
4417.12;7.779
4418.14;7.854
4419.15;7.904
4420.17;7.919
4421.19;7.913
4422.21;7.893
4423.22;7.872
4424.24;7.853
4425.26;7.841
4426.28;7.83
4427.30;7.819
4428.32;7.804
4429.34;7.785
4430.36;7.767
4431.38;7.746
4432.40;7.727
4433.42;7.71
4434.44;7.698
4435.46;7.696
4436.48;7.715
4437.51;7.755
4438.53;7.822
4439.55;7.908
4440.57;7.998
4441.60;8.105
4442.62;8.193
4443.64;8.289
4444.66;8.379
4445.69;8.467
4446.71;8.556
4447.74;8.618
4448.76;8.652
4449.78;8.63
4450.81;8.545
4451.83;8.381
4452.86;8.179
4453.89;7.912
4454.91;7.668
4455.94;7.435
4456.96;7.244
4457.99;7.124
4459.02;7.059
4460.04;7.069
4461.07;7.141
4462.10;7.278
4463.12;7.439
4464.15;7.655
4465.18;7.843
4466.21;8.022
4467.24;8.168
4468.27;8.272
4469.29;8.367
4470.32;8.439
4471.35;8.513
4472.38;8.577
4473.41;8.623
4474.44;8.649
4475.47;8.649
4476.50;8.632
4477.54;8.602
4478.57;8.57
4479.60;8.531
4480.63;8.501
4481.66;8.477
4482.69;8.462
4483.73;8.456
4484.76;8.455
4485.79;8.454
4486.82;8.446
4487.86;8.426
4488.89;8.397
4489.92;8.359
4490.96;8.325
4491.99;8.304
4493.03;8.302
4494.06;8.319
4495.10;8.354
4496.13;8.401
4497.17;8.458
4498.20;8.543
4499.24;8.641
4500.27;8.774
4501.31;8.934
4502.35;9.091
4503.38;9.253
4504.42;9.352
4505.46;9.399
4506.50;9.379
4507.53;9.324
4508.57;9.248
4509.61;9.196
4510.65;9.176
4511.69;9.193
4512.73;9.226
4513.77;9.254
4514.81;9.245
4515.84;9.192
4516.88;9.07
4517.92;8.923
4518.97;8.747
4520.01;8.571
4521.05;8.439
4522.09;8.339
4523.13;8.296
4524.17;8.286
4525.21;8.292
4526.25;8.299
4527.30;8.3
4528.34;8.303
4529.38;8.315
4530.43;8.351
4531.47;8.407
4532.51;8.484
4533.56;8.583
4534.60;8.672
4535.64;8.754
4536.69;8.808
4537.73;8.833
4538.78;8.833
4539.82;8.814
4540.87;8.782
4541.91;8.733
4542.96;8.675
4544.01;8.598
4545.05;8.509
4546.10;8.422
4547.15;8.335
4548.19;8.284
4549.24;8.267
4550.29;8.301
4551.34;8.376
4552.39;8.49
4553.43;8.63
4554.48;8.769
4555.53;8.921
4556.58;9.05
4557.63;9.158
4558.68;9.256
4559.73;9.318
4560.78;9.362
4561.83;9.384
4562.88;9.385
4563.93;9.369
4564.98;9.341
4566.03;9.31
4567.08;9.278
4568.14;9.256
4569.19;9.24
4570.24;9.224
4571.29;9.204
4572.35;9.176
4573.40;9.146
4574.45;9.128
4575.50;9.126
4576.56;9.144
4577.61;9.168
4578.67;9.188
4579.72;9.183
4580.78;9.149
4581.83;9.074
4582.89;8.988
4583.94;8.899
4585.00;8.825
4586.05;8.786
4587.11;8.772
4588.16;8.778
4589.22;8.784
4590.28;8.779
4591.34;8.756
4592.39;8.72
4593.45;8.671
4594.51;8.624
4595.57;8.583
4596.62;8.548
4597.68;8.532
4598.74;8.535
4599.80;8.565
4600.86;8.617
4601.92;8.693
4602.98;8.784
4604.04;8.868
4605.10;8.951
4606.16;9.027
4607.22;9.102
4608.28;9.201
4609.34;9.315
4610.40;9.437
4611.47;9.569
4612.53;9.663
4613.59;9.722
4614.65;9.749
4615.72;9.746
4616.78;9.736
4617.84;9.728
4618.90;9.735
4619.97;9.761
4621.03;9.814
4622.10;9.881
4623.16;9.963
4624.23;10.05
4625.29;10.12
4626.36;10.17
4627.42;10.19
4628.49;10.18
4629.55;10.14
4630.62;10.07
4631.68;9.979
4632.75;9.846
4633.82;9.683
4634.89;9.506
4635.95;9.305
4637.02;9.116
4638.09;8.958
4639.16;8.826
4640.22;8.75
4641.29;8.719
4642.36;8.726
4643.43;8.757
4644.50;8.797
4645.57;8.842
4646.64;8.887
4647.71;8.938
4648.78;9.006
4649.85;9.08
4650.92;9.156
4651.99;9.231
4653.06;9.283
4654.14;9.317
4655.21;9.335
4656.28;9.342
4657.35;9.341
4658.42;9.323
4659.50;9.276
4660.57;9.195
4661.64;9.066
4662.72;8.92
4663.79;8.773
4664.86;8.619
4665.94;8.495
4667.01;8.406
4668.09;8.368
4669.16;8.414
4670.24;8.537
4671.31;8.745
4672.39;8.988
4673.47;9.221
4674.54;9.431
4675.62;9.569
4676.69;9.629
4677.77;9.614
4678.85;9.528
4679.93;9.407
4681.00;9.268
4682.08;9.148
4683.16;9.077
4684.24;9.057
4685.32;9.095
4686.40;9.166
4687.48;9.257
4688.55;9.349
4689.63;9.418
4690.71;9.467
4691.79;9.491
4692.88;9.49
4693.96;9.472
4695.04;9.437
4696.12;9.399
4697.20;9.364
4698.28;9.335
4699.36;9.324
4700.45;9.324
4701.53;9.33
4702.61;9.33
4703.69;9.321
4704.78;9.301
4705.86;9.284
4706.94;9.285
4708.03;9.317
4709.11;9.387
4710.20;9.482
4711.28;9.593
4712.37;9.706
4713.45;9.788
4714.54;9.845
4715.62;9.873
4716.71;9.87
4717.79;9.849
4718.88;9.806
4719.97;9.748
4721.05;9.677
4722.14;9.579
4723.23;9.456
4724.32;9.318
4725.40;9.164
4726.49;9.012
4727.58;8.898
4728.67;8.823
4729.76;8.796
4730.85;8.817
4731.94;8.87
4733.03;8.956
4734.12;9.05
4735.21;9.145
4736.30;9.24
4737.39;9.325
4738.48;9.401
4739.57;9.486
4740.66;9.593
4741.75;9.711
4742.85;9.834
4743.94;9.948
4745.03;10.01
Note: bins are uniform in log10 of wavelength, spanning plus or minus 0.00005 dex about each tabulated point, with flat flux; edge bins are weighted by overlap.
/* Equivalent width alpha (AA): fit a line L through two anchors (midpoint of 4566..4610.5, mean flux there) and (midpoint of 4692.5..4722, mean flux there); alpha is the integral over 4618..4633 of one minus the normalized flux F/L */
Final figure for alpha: -1.4 AA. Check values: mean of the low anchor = 8.95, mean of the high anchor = 9.52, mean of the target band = 9.99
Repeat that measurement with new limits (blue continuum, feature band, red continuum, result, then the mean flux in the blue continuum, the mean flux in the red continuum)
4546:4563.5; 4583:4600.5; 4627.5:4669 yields 0.5 AA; 8.82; 9.15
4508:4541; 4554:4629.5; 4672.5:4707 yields -2.0 AA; 8.72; 9.35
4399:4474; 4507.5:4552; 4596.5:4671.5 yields -1.1 AA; 7.79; 9.23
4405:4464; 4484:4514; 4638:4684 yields -2.4 AA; 7.76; 9.03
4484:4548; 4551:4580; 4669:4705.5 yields -0.9 AA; 8.69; 9.28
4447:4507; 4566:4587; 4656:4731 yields -0.8 AA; 8.32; 9.27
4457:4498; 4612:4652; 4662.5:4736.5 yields -2.5 AA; 8.2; 9.26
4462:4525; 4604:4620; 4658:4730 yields -0.8 AA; 8.61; 9.28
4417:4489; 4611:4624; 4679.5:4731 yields -1.2 AA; 8.06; 9.38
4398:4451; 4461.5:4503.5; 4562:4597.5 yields -0.9 AA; 7.74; 9.02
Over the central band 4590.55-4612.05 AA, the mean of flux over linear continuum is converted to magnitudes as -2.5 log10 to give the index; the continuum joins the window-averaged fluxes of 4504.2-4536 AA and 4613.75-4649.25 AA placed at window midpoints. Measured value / 0.05 mag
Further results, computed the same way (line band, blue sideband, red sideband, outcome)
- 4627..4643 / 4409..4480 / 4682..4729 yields -0.05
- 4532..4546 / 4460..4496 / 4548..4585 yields 0.01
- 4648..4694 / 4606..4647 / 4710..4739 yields 0.04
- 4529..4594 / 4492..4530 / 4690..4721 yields 0.01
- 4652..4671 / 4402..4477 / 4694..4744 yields 0.02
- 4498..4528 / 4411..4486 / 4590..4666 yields -0.06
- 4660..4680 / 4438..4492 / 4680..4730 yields 0.03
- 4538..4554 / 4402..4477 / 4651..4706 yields -0.01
